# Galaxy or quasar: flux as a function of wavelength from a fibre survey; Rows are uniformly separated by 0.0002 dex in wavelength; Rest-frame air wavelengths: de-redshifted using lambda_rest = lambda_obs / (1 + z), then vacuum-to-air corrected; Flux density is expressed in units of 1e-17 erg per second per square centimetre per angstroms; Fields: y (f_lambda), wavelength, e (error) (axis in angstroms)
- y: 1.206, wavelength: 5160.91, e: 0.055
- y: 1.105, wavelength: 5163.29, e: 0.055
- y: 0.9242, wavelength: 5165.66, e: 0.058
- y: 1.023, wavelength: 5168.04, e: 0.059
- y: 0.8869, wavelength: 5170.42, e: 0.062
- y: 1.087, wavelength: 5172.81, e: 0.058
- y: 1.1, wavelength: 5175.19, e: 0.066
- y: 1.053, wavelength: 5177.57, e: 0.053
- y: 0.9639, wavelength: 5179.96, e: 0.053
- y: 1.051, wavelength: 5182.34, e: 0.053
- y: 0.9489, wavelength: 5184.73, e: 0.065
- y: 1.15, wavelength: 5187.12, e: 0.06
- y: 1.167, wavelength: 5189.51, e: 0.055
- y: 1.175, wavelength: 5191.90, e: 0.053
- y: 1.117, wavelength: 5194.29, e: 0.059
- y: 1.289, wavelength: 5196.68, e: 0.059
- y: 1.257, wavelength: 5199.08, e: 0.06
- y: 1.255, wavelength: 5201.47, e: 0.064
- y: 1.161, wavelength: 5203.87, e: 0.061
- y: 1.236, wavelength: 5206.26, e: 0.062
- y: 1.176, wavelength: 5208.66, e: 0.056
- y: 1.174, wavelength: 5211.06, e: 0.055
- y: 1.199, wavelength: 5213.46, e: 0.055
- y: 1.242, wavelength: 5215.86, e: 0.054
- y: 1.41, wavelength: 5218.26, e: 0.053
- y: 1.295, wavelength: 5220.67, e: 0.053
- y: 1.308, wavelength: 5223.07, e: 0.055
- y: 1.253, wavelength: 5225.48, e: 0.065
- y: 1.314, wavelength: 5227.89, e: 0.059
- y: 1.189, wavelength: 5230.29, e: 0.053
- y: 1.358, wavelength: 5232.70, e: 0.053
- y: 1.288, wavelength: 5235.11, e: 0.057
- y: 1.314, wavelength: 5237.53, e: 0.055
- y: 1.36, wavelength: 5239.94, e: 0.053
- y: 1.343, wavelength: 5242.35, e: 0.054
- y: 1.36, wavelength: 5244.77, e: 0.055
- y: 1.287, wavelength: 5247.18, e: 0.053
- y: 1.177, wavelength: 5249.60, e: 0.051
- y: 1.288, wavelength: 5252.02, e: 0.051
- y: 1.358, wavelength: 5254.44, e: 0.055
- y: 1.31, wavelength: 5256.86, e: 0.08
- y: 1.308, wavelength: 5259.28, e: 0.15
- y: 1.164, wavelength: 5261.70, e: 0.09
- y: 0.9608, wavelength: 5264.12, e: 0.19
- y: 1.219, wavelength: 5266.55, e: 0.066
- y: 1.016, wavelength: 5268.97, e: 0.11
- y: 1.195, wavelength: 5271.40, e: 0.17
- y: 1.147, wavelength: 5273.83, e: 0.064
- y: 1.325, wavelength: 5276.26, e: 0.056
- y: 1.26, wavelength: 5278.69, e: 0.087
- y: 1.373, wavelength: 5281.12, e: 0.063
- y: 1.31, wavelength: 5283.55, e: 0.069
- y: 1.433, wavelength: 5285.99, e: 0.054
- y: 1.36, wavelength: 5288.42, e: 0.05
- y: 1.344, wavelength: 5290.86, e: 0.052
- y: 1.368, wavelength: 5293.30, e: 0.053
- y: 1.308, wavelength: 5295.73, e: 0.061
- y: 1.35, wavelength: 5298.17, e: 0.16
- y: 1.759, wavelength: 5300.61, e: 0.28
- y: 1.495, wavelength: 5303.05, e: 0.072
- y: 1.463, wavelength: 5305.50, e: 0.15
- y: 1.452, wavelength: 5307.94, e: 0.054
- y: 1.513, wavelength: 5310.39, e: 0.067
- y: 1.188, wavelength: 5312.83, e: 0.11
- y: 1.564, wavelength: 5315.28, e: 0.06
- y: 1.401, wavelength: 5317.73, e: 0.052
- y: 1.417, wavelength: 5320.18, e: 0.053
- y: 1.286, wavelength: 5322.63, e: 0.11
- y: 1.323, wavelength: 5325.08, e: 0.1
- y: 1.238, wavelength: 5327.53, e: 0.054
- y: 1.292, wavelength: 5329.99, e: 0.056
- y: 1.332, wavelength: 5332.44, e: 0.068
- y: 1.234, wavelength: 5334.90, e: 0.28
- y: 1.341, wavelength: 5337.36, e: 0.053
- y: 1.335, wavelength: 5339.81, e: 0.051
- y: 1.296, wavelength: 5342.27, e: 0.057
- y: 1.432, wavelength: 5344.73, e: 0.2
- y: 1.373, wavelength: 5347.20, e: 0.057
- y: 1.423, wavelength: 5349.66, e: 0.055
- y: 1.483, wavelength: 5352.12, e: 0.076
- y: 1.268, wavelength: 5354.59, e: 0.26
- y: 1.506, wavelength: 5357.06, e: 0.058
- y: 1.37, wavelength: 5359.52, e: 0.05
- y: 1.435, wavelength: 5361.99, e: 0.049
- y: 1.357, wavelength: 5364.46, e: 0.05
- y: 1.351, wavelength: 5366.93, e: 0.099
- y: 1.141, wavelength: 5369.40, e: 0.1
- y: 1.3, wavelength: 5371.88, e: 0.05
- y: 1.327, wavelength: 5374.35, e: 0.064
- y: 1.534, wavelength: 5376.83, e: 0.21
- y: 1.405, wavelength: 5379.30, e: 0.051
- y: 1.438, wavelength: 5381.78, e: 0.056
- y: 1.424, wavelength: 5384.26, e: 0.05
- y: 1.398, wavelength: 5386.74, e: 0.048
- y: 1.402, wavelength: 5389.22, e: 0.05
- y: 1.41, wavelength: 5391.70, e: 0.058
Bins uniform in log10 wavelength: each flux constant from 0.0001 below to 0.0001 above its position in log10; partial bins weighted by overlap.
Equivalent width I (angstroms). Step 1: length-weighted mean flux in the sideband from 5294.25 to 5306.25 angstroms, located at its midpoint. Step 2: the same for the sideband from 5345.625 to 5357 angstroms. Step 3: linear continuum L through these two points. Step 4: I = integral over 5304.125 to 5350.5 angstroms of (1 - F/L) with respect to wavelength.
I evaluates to 2.3 angstroms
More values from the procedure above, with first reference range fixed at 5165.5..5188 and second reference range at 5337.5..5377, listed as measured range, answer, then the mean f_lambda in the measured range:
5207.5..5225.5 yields -2.6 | 1.26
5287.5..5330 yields -4.2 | 1.4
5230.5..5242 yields -1.9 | 1.32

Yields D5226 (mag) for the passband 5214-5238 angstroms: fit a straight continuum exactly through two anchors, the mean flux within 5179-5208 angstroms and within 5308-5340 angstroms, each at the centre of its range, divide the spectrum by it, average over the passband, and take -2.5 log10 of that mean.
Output -0.08 mag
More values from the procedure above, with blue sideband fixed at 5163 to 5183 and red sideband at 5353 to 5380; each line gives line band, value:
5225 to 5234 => -0.15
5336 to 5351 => -0.04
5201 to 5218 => -0.13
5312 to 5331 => -0.05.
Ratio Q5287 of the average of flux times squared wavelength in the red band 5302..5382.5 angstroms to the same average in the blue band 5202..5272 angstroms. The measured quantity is 1.1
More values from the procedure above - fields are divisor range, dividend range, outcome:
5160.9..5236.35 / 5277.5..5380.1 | 1.24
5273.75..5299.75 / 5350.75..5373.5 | 1.04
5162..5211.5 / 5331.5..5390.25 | 1.32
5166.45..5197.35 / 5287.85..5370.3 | 1.36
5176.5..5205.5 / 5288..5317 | 1.32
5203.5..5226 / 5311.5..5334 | 1.12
